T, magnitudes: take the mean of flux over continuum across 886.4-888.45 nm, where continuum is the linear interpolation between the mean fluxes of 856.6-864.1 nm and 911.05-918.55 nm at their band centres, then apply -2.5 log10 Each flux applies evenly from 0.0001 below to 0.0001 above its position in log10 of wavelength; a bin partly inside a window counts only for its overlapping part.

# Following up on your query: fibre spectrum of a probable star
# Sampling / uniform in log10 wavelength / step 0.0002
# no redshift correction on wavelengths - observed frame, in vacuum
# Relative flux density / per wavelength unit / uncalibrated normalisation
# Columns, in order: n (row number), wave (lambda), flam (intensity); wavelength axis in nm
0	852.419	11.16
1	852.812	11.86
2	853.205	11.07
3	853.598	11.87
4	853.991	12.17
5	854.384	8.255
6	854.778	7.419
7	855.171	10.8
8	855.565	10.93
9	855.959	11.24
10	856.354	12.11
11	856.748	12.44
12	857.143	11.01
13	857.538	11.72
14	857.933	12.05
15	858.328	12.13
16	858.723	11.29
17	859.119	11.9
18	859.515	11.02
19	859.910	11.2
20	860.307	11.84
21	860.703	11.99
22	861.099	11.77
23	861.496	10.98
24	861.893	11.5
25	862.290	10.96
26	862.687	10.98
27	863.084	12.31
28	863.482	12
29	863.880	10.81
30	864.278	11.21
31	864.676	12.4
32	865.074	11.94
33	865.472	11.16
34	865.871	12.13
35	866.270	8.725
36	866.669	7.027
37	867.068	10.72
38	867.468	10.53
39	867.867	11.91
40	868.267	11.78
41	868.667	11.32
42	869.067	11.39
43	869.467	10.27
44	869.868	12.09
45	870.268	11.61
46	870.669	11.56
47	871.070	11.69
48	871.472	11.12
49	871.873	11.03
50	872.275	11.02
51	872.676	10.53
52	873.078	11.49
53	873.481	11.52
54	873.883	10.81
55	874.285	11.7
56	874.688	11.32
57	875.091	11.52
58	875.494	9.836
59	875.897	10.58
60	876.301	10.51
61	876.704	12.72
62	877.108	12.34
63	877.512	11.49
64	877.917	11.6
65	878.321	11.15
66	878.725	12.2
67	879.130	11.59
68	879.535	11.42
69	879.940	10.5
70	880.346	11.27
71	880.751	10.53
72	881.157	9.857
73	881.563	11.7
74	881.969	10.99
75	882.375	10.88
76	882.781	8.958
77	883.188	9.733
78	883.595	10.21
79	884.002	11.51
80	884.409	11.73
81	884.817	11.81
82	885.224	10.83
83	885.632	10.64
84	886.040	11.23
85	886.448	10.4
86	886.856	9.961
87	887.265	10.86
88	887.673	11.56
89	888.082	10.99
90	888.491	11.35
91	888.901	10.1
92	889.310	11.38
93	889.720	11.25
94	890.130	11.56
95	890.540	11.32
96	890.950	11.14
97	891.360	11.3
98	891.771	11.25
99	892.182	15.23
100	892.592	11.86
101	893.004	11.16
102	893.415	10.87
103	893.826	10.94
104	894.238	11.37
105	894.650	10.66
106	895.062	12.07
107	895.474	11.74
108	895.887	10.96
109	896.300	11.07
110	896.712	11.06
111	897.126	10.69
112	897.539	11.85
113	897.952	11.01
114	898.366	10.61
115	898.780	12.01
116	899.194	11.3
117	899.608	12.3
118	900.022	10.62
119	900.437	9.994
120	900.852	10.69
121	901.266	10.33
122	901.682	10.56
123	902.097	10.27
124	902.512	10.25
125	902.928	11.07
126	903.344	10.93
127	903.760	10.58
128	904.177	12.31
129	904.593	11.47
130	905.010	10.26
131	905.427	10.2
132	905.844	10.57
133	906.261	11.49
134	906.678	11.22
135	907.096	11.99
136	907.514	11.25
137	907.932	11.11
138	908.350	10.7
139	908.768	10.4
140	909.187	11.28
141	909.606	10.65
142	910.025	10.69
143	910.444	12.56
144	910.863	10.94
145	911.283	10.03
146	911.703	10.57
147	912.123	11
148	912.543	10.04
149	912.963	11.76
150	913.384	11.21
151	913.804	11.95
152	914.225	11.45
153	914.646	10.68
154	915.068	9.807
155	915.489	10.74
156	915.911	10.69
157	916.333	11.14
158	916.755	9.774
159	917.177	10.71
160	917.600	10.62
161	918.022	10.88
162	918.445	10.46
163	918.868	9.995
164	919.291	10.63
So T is 0.03 mag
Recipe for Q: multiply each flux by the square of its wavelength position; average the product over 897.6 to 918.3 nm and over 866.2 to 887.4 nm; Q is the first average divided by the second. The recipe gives 1.07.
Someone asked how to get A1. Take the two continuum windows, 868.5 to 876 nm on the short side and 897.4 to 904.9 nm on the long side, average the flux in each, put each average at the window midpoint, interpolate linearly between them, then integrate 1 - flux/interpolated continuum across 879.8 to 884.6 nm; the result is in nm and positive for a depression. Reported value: 0.200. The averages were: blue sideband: 11.2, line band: 10.7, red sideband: 11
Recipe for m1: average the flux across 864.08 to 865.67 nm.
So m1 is 11.7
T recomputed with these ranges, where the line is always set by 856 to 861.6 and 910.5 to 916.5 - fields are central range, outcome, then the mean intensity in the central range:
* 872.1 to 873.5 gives 0.037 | 11.1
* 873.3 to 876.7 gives 0.036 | 11.1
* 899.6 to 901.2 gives 0.040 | 10.7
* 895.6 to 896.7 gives 0.007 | 11.1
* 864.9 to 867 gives 0.136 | 10.2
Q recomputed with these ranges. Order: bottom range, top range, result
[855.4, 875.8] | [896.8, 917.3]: 1.06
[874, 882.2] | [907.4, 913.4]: 1.05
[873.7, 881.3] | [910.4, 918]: 1.05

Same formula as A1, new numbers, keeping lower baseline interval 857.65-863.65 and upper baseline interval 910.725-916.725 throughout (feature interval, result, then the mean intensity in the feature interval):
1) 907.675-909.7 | 0.01 nm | 10.8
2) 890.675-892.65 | -0.18 nm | 12.2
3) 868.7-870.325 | 0.02 nm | 11.3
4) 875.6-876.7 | 0.05 nm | 10.9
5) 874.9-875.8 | 0.06 nm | 10.7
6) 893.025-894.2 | 0.01 nm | 11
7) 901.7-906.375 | 0.06 nm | 10.8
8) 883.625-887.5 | 0.09 nm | 11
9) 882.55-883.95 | 0.17 nm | 9.86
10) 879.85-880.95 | 0.05 nm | 10.8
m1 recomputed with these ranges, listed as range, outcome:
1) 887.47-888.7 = 11.3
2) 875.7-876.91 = 11.3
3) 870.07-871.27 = 11.6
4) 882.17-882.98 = 9.94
